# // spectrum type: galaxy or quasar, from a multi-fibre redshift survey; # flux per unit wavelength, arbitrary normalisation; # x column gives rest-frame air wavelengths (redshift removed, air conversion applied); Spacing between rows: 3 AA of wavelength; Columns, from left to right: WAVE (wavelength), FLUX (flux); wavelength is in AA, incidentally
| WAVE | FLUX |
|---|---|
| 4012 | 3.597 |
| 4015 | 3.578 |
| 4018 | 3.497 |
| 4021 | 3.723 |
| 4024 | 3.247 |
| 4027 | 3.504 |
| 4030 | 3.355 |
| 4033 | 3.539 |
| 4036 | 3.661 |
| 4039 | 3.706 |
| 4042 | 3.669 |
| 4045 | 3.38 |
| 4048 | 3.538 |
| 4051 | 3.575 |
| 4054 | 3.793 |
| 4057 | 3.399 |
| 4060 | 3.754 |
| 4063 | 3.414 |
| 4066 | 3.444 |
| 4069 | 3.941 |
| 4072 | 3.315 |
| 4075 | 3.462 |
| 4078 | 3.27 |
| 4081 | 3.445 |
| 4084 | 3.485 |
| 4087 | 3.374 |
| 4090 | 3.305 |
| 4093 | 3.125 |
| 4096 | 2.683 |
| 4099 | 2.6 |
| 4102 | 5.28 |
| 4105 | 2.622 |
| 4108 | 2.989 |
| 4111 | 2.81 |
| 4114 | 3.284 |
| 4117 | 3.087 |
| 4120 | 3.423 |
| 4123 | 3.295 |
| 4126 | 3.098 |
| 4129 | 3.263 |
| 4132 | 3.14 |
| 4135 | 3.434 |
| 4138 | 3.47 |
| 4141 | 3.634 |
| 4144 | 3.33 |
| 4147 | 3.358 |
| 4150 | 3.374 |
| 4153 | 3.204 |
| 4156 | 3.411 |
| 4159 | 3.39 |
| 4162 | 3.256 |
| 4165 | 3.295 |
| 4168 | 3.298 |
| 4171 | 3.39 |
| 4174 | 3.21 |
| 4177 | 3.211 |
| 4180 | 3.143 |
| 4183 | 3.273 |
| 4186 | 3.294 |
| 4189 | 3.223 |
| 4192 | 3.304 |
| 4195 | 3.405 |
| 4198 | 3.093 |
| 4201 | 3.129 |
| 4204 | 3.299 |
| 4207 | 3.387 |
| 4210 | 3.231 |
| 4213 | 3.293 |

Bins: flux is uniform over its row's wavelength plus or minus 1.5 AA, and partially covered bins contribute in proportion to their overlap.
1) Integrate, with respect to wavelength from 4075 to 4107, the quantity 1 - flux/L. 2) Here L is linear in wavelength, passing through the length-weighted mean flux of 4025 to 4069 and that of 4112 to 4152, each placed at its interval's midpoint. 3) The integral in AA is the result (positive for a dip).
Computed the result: 1.06 AA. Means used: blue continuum 3.56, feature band 3.32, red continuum 3.31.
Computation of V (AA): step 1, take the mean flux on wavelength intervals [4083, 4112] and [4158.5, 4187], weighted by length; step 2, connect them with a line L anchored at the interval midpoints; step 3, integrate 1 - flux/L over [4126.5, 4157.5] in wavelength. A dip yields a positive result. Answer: -0.9 AA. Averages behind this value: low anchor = 3.23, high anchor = 3.27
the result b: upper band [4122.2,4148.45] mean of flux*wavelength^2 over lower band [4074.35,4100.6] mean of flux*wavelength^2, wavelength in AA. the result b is 1.1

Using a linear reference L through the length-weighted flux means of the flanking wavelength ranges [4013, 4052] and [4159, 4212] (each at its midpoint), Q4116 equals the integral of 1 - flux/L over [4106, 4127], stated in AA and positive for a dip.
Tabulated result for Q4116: 1.6 AA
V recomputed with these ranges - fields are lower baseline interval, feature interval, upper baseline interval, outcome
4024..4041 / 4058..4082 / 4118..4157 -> -0.3 AA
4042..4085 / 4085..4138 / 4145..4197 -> 2.9 AA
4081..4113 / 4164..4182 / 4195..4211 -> -0.1 AA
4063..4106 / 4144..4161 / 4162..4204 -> -0.2 AA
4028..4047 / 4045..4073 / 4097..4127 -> -0.9 AA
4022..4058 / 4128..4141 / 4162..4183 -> -0.1 AA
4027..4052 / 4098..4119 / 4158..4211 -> 1.0 AA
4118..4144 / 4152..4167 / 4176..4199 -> -0.1 AA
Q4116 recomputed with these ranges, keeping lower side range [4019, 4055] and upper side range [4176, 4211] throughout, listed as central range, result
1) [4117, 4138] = 0.6 AA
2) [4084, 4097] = 1.0 AA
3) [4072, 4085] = 0.3 AA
